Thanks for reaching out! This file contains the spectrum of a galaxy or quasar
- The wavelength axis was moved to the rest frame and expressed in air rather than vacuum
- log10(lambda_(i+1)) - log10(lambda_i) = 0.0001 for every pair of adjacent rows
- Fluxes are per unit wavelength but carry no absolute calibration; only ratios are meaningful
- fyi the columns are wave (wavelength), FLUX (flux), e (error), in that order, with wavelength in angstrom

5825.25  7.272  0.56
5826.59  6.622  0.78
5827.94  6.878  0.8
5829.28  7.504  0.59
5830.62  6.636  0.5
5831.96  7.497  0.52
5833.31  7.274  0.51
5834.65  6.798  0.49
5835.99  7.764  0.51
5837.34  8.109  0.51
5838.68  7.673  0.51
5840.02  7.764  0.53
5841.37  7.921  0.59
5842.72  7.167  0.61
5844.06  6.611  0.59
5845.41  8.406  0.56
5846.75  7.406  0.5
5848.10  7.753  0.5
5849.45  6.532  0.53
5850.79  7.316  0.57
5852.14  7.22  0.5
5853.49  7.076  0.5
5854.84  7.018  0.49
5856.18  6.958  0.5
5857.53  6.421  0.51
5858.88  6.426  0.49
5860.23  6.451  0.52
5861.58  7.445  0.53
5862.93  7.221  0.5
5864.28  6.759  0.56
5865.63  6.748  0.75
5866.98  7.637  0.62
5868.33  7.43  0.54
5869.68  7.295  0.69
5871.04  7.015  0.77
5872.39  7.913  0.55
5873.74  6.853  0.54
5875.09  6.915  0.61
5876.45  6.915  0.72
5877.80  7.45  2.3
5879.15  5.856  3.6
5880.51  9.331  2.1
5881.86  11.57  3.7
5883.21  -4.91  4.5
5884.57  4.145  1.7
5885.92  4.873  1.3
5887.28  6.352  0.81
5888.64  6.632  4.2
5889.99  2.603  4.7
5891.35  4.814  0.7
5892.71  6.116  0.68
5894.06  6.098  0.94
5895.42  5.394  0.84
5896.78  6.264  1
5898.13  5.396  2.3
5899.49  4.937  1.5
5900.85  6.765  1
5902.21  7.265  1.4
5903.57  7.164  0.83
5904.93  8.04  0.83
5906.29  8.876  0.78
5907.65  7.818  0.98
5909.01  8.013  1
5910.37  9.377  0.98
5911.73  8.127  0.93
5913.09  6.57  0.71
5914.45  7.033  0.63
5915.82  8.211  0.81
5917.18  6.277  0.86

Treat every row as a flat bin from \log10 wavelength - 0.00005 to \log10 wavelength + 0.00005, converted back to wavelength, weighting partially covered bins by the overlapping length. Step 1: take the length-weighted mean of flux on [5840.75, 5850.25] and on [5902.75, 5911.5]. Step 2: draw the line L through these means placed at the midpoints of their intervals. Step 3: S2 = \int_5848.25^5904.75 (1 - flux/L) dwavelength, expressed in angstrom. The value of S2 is 9.9 angstrom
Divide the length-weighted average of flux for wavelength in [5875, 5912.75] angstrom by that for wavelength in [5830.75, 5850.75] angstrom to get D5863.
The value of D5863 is 0.9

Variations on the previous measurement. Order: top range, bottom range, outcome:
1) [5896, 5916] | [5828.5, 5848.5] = 0.97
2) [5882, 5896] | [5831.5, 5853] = 0.60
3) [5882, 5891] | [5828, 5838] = 0.52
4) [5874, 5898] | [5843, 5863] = 0.80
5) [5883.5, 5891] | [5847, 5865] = 0.63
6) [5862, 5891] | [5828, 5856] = 0.86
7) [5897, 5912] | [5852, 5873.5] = 1.05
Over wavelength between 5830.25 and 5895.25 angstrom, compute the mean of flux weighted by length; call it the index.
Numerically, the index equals 6.72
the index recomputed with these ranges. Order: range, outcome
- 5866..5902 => 6.08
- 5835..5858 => 7.36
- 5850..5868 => 6.98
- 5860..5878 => 7.15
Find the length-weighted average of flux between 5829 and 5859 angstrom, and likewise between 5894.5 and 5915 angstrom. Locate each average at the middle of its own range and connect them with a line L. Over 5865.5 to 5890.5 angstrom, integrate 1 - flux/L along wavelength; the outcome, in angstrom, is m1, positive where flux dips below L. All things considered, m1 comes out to 3.3 angstrom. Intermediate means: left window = 7.29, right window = 7.13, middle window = 6.26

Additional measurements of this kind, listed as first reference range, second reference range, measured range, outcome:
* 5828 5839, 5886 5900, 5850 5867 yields -1.0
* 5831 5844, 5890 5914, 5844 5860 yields 0.5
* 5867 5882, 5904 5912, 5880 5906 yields 7.3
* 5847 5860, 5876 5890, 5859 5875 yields -2.0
